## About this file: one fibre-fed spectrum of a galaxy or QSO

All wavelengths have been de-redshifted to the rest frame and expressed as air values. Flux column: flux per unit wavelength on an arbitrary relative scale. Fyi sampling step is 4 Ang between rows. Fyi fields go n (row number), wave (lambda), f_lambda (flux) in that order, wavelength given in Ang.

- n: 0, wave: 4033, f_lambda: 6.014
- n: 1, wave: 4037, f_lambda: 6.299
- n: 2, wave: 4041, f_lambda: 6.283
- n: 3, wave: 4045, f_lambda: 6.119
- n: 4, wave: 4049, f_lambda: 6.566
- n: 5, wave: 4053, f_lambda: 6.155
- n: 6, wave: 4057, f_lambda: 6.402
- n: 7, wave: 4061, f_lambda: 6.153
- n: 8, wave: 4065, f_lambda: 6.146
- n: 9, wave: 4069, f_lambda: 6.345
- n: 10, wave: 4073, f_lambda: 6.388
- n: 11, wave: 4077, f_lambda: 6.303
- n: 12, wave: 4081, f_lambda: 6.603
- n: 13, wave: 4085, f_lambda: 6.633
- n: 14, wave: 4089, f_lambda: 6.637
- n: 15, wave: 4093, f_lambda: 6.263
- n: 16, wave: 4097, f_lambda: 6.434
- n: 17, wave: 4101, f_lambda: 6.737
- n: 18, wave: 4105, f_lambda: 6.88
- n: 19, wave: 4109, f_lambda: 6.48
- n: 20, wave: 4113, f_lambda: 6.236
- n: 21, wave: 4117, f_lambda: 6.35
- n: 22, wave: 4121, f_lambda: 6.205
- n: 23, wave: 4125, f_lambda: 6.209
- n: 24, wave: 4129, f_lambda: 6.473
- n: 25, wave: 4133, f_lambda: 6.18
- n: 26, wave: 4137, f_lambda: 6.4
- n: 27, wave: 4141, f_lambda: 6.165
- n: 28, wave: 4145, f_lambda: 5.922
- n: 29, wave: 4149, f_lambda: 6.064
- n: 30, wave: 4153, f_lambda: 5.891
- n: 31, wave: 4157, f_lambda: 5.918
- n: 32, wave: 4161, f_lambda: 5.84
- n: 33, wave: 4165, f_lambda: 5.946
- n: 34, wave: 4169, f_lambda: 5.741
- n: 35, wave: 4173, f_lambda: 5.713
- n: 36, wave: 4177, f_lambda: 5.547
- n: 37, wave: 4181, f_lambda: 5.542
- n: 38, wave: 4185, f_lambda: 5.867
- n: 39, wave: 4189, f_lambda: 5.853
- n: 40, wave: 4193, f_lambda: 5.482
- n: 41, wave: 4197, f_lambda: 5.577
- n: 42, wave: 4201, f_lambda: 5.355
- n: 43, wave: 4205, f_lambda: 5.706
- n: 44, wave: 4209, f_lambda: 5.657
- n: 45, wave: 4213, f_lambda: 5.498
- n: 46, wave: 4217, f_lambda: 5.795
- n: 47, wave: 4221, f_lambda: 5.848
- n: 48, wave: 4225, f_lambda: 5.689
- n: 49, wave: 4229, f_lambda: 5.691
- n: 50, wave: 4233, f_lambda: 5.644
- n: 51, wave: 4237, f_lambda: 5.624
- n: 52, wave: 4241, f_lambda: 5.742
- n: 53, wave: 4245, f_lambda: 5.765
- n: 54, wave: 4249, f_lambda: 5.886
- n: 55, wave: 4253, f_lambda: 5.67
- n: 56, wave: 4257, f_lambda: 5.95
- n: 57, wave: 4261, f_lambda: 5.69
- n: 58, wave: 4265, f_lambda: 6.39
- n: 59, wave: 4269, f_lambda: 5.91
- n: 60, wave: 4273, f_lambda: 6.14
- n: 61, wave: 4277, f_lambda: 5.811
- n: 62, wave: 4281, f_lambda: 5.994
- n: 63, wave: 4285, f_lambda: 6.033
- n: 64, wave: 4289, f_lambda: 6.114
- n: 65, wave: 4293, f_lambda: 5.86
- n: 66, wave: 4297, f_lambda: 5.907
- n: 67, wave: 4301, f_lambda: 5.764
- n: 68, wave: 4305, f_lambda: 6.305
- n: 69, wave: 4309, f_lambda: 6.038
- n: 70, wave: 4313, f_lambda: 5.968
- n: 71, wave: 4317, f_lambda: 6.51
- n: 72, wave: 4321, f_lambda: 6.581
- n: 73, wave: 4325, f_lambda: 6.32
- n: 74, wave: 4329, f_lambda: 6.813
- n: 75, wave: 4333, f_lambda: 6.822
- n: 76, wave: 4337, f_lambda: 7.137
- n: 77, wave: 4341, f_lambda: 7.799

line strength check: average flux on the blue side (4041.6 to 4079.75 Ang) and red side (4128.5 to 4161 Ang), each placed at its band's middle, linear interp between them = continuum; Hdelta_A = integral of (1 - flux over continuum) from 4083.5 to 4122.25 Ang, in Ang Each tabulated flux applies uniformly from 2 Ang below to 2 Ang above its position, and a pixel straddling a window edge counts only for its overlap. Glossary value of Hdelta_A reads -1.85 Ang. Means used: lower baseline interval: 6.29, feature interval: 6.49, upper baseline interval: 6.09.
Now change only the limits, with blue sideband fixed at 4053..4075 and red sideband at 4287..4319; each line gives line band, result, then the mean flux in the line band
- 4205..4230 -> 1.8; 5.7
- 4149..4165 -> 0.7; 5.91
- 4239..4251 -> 0.6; 5.8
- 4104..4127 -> -0.5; 6.37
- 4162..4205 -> 3.5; 5.67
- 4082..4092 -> -0.5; 6.59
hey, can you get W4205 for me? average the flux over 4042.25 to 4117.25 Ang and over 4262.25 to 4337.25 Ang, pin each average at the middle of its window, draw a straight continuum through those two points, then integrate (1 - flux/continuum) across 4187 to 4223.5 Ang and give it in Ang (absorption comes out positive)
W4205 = 3.8 Ang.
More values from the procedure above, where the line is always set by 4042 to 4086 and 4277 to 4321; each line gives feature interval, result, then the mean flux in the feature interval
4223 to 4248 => 1.8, 5.7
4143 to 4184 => 2.7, 5.81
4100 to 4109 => -0.6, 6.74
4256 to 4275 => 0.3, 6.02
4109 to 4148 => 0.1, 6.25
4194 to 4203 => 1.0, 5.47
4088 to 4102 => -0.4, 6.49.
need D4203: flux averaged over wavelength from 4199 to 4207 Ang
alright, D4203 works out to 5.53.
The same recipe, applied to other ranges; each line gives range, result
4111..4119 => 6.29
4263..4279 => 6.06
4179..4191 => 5.75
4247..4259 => 5.84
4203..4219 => 5.66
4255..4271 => 5.99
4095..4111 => 6.63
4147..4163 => 5.93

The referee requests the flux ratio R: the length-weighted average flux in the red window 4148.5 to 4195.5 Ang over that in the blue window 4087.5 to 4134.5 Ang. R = 0.90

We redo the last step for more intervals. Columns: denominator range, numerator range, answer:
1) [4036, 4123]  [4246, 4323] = 0.94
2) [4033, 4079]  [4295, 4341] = 1.03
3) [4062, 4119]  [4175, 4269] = 0.89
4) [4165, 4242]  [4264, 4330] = 1.08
